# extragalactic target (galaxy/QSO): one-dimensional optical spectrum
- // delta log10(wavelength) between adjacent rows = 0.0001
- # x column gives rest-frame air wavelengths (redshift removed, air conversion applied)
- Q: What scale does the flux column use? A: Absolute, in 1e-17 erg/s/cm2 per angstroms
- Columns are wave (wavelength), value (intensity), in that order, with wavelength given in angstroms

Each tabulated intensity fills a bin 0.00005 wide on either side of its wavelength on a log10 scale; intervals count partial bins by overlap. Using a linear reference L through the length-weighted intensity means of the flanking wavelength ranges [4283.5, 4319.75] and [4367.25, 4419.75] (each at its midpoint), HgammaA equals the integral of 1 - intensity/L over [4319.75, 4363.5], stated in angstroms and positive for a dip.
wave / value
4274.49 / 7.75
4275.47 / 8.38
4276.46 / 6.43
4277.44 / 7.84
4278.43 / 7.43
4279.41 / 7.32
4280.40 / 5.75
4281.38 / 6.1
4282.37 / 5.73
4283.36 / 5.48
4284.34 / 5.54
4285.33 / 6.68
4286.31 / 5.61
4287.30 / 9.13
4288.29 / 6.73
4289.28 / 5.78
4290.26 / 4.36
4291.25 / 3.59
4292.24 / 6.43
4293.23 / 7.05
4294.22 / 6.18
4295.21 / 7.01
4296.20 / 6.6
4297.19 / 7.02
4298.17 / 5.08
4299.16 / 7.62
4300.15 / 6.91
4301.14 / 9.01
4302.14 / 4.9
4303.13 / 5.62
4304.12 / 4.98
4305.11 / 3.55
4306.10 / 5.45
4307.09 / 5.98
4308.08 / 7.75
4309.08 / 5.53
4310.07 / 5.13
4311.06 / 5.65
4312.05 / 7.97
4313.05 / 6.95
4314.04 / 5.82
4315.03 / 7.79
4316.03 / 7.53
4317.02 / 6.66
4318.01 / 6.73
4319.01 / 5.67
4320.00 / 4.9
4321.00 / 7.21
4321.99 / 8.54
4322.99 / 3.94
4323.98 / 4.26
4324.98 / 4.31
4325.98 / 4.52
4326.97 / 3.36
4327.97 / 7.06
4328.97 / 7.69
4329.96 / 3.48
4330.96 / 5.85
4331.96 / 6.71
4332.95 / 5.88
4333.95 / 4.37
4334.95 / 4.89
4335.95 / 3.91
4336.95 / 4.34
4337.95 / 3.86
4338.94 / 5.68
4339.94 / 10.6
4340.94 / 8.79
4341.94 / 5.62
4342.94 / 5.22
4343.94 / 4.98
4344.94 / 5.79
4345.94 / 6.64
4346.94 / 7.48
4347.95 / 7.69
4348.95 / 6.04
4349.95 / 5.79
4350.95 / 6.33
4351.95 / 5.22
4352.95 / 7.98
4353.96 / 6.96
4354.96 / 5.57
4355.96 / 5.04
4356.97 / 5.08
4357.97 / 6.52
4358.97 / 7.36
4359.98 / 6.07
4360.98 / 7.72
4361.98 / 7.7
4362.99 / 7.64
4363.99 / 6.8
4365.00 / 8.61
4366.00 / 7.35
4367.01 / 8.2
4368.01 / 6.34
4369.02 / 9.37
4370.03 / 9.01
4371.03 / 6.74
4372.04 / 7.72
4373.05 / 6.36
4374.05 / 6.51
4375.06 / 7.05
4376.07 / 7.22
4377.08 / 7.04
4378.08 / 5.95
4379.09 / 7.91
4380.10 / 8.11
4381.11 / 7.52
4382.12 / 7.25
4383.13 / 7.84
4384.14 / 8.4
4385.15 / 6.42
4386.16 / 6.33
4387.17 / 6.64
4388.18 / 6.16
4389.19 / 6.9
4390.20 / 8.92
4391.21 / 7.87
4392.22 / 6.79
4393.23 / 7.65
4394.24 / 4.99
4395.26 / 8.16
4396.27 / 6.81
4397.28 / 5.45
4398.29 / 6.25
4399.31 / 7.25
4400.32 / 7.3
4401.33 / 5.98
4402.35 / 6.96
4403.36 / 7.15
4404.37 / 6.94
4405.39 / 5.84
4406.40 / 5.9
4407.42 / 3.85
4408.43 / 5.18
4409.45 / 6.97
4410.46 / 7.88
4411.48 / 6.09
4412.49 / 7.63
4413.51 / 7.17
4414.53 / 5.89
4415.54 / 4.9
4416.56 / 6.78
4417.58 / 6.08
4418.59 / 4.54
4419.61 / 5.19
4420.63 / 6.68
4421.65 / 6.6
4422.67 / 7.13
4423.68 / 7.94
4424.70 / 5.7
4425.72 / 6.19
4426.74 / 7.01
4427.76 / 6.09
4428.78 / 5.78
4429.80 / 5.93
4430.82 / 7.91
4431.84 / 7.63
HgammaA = 3.3 angstroms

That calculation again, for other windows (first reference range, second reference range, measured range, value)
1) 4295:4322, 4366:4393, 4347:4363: 1.06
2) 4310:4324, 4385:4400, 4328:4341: 1.46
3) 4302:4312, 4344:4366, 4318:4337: 2.08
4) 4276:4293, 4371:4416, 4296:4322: 0.08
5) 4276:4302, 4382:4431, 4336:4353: 0.70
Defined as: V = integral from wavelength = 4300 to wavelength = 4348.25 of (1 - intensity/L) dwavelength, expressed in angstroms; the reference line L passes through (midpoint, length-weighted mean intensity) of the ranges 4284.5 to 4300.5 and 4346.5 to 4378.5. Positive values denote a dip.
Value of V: 4.7 angstroms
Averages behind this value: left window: 6.34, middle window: 5.97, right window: 6.95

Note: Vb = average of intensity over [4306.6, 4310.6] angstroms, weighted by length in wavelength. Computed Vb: 6.09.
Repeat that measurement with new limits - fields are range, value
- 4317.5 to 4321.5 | 6.14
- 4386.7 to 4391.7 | 7.3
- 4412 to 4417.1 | 6.46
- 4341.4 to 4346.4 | 5.67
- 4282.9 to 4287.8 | 6.5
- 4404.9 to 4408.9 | 5.2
